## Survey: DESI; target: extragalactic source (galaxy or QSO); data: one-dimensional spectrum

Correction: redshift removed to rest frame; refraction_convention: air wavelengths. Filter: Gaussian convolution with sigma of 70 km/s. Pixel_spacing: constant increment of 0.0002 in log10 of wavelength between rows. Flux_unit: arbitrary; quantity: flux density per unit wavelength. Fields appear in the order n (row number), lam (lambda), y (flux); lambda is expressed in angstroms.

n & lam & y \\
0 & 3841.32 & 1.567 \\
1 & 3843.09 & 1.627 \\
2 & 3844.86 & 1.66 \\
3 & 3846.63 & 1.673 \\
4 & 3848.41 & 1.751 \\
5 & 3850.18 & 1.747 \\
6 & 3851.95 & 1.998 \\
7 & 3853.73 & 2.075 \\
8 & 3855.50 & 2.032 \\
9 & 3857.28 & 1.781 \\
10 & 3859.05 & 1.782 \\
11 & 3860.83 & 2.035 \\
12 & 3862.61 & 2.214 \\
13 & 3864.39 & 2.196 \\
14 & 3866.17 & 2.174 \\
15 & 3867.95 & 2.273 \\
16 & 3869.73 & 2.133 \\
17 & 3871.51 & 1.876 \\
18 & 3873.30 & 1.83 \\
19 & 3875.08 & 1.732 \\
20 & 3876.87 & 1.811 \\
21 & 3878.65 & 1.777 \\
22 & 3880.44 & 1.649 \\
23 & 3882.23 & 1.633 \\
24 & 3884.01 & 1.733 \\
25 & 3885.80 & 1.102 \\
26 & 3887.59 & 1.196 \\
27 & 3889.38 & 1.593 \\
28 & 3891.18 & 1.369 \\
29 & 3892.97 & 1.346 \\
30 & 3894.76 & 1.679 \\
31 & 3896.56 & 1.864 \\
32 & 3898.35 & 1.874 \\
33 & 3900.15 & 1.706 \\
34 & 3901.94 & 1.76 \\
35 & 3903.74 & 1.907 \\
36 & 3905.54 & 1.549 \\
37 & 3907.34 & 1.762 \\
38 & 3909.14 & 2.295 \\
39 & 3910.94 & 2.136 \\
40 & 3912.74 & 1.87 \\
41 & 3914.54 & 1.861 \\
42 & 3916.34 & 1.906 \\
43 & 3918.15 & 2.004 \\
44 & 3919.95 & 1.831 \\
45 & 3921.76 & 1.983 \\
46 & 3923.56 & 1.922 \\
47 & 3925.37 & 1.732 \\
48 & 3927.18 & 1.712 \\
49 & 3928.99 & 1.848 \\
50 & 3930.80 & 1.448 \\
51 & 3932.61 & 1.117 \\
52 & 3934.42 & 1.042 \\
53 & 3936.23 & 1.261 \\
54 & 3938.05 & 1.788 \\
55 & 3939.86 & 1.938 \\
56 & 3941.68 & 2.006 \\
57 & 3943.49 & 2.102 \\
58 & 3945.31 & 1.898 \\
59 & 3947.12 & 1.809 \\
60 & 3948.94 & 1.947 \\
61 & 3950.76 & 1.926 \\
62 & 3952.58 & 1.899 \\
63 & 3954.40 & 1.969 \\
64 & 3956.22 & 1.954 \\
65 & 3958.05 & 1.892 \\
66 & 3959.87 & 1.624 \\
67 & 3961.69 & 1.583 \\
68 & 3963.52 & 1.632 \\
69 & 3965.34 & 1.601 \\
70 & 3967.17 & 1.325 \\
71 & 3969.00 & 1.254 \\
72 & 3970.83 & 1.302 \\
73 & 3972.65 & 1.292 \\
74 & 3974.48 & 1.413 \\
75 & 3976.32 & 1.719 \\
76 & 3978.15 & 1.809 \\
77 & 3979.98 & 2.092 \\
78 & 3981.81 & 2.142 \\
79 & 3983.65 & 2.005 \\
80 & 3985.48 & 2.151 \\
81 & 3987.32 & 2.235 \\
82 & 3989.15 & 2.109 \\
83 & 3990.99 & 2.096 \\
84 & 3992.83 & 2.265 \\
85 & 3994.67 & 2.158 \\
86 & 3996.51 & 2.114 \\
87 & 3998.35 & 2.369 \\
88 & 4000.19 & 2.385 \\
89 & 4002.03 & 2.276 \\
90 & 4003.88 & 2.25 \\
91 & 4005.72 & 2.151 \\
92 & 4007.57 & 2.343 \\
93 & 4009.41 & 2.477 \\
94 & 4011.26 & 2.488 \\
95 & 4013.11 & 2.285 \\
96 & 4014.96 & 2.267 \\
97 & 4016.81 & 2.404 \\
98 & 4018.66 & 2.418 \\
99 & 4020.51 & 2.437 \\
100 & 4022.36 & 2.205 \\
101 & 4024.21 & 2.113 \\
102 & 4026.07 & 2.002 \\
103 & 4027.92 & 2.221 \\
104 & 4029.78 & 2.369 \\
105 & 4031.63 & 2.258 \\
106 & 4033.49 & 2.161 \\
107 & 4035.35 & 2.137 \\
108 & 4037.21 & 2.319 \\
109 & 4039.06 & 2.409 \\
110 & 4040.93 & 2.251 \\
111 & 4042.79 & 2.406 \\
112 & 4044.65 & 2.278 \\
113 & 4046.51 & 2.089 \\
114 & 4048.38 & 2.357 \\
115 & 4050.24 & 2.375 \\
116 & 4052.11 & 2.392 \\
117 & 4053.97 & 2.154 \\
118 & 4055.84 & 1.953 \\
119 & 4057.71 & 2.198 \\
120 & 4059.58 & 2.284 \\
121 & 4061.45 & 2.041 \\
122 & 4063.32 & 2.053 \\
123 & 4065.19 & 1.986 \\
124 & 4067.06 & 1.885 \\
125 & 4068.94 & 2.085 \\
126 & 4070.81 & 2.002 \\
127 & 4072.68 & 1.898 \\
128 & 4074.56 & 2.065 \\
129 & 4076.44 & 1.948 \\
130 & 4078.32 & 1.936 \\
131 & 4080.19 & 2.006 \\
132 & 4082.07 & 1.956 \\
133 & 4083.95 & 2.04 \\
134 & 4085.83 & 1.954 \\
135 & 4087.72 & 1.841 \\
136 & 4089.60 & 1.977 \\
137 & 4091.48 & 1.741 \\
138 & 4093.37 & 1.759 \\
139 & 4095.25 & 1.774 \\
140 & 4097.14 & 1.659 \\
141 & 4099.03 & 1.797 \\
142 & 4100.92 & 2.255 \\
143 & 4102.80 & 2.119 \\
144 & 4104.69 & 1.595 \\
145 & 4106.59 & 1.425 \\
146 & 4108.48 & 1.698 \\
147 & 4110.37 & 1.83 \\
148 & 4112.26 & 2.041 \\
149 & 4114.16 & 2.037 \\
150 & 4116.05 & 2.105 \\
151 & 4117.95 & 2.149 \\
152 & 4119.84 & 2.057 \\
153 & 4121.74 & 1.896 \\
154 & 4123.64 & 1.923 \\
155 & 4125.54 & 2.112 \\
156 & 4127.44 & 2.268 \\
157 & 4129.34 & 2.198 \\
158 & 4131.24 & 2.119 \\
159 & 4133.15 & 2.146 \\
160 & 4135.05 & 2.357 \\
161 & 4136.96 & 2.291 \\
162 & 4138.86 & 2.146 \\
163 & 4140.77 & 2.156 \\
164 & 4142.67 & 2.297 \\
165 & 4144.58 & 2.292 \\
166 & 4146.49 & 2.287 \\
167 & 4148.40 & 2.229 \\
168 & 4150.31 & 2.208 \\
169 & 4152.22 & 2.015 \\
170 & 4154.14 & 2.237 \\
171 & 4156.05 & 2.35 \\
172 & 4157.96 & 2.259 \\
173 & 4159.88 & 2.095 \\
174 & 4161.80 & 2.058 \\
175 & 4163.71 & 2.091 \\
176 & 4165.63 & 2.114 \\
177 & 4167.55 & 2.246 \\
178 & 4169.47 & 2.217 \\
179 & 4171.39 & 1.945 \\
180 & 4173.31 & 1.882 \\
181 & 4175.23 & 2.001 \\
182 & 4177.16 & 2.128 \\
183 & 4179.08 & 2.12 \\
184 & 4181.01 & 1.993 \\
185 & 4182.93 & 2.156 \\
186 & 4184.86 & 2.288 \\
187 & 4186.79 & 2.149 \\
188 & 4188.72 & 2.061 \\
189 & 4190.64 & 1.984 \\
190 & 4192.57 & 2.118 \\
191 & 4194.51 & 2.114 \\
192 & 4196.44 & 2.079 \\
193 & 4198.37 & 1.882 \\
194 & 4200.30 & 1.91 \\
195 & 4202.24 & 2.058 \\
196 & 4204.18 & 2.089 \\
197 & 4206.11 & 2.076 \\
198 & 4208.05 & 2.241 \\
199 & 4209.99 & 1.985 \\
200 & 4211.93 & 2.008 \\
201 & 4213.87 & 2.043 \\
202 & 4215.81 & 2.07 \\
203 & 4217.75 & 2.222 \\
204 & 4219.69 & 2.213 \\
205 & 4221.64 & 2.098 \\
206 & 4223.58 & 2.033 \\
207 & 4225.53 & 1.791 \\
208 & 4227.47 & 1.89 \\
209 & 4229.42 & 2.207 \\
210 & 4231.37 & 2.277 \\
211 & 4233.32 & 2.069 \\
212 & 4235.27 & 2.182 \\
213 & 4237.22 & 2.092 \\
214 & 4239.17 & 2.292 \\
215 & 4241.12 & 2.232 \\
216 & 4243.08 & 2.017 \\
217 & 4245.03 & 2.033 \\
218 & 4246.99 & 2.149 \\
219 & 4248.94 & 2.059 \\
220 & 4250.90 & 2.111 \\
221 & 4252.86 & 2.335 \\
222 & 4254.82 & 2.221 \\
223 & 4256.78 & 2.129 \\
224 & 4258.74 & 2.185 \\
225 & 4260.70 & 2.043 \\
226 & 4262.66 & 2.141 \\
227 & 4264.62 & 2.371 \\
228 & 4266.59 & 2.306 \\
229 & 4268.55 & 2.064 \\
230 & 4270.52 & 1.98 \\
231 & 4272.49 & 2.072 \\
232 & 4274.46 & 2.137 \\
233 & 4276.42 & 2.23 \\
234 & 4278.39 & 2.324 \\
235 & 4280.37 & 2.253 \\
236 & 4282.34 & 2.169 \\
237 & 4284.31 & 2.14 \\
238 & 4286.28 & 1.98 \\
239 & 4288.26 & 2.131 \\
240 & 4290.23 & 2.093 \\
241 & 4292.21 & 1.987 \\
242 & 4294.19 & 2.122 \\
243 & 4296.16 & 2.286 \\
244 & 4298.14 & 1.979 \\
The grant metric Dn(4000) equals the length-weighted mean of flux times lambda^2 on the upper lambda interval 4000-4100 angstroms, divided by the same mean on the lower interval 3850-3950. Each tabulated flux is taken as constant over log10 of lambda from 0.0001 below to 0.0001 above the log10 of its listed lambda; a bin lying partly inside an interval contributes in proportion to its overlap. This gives 1.3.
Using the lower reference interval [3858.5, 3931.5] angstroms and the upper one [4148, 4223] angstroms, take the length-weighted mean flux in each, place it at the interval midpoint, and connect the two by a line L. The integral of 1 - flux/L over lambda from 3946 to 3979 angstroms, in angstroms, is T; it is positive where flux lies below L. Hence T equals 3.7 angstroms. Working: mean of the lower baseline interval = 1.81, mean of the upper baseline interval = 2.1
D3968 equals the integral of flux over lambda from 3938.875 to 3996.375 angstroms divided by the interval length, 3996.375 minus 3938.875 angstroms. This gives 1.85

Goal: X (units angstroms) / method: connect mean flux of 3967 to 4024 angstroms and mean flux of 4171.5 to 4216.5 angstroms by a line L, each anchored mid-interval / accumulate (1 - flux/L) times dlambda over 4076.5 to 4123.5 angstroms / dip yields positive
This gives 3.8 angstroms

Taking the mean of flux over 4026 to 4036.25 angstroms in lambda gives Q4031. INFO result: 2.21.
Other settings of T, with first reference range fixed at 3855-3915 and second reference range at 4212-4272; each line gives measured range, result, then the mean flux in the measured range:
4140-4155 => -1.3 angstroms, 2.22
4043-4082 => -2.7 angstroms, 2.1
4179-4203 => 0.1 angstroms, 2.07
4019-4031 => -1.9 angstroms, 2.24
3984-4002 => -2.9 angstroms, 2.21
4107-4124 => 0.5 angstroms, 1.96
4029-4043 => -2.4 angstroms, 2.28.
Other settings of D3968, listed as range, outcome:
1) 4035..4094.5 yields 2.08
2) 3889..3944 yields 1.75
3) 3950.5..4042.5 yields 2.06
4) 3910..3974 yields 1.72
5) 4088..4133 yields 1.94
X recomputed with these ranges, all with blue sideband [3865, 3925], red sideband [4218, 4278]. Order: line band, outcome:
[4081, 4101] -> 1.1 angstroms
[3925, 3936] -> 2.2 angstroms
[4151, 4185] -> -1.0 angstroms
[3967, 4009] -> -2.2 angstroms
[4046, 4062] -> -2.2 angstroms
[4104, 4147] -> -1.0 angstroms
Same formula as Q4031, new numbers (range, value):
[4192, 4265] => 2.1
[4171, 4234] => 2.07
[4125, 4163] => 2.21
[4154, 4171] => 2.18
